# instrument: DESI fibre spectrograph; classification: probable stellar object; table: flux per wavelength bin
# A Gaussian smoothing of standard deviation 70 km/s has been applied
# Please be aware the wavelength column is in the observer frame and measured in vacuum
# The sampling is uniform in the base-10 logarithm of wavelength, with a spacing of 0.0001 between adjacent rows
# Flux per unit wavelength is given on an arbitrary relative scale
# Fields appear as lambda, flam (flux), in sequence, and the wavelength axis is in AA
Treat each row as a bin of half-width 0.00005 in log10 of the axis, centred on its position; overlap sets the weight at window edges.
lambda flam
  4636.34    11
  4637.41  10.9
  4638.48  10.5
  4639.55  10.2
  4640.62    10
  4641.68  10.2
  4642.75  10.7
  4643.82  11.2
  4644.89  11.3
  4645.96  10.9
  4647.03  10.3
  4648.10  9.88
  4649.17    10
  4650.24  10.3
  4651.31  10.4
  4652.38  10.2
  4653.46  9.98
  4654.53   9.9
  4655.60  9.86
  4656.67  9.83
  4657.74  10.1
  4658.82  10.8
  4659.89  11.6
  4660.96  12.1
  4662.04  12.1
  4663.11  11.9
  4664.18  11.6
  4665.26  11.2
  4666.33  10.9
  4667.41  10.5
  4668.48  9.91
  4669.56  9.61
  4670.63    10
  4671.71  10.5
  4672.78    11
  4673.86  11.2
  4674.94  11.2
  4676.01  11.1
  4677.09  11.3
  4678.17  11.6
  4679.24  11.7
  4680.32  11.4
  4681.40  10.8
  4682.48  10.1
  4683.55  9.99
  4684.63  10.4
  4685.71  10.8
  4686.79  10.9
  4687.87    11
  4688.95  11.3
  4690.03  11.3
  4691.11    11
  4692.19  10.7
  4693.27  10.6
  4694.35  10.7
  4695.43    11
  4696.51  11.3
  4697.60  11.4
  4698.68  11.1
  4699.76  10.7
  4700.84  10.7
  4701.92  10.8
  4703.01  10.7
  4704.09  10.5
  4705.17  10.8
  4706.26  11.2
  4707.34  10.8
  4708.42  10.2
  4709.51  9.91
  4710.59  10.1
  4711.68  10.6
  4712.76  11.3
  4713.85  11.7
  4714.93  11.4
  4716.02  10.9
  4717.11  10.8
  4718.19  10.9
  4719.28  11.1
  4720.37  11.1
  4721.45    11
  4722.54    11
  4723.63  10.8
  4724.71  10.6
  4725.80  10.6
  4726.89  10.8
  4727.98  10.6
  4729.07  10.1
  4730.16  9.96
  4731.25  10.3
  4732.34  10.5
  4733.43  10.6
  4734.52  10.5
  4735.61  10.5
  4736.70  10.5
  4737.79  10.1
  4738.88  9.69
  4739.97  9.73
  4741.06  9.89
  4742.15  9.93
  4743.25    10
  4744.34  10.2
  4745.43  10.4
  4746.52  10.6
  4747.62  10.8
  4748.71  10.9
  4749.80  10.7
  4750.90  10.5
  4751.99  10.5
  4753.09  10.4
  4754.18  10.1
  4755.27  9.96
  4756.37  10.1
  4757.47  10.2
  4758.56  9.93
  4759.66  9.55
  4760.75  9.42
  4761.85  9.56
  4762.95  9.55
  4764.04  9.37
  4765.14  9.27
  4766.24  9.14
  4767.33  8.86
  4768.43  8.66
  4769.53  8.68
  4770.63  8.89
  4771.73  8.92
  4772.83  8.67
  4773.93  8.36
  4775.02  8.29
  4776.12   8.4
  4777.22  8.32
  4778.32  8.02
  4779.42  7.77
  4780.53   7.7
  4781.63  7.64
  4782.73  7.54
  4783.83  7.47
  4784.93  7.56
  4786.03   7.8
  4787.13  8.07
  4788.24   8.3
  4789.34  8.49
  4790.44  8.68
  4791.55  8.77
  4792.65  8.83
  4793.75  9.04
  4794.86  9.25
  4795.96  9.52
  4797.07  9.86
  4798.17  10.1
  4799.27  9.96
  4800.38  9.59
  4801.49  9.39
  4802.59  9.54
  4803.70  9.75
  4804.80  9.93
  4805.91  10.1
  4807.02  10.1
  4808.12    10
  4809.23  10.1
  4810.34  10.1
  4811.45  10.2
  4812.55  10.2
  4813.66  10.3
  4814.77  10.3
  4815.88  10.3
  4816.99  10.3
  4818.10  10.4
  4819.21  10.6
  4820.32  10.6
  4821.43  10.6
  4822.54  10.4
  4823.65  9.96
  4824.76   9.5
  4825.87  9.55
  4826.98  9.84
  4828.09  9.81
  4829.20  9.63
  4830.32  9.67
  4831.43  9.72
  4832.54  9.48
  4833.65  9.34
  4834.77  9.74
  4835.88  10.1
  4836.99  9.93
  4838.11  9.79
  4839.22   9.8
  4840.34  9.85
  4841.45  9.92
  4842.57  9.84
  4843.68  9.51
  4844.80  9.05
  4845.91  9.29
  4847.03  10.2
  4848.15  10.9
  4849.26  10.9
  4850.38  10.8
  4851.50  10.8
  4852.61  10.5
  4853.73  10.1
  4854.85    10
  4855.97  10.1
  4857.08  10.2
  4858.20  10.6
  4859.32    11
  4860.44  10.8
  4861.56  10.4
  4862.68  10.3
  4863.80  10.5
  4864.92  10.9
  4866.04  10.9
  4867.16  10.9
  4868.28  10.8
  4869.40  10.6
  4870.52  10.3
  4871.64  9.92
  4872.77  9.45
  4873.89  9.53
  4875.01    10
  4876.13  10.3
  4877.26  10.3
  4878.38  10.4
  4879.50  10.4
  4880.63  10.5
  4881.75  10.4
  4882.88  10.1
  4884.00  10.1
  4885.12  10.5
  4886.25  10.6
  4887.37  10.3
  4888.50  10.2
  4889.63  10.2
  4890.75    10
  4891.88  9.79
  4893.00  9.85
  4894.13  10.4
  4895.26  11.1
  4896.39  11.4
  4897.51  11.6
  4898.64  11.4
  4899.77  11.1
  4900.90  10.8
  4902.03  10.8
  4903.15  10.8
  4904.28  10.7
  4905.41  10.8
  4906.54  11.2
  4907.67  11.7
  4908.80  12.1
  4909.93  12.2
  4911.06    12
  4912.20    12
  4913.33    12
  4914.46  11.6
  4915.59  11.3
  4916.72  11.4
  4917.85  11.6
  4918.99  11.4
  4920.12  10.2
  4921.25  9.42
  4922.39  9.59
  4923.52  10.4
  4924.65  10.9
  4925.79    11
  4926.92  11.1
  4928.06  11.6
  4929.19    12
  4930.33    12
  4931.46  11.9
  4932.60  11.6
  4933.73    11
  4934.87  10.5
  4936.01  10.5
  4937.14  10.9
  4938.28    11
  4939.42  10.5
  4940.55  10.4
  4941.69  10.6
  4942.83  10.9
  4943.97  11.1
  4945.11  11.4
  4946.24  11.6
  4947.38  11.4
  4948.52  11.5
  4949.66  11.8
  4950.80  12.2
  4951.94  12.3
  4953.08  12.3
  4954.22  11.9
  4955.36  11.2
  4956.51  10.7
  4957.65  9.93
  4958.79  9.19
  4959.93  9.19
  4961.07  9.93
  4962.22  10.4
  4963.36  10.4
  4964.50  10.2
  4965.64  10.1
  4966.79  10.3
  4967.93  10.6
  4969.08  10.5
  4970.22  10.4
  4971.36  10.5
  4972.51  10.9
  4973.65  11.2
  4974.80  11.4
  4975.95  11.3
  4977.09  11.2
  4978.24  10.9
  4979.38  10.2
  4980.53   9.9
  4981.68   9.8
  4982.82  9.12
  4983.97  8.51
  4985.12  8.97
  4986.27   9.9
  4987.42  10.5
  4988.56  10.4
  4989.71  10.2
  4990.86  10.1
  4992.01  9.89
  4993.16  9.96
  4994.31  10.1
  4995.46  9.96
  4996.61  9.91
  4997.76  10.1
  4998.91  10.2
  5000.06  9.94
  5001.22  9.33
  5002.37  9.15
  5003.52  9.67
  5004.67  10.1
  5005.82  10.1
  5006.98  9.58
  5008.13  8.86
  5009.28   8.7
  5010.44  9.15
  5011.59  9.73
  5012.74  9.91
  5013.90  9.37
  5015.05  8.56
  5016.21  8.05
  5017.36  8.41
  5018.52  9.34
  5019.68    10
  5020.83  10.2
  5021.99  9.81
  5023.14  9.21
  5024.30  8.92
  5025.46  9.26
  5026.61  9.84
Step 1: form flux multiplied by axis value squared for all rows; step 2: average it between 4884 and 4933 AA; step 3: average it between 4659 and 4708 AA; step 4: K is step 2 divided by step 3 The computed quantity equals 1.11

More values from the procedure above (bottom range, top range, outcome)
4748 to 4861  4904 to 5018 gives 1.17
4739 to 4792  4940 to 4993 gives 1.25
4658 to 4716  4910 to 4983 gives 1.11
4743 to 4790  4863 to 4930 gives 1.24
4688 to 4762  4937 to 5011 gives 1.09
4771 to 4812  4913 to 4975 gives 1.30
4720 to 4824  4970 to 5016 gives 1.12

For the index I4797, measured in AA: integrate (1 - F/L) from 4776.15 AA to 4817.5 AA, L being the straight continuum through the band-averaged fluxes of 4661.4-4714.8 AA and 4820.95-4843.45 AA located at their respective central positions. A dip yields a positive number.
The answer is 3.8 AA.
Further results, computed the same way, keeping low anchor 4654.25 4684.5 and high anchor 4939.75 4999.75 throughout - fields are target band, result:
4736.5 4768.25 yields 2.33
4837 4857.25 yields 1.10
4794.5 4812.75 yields 1.44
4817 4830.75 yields 0.81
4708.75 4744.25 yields 0.83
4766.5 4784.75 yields 4.21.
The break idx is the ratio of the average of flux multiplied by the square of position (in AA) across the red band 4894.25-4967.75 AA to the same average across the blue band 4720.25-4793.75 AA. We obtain 1.2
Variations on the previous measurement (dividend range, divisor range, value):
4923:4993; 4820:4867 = 1.11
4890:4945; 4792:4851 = 1.16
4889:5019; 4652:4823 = 1.14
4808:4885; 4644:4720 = 1.01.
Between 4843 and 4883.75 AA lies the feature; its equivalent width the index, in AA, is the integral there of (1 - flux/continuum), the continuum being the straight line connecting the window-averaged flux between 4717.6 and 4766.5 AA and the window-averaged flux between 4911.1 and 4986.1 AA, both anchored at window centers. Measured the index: 1.07 AA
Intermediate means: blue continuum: 10.3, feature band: 10.3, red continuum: 10.8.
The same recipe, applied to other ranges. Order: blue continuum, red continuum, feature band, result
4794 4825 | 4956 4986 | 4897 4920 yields -2.8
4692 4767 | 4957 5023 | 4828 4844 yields 0.8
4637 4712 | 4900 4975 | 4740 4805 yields 9.5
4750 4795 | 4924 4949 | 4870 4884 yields 0.3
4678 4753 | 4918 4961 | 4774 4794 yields 4.9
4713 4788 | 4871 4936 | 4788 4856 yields 2.5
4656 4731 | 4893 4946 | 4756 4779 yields 4.0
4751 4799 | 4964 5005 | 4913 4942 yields -3.5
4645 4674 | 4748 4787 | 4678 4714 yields -2.7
